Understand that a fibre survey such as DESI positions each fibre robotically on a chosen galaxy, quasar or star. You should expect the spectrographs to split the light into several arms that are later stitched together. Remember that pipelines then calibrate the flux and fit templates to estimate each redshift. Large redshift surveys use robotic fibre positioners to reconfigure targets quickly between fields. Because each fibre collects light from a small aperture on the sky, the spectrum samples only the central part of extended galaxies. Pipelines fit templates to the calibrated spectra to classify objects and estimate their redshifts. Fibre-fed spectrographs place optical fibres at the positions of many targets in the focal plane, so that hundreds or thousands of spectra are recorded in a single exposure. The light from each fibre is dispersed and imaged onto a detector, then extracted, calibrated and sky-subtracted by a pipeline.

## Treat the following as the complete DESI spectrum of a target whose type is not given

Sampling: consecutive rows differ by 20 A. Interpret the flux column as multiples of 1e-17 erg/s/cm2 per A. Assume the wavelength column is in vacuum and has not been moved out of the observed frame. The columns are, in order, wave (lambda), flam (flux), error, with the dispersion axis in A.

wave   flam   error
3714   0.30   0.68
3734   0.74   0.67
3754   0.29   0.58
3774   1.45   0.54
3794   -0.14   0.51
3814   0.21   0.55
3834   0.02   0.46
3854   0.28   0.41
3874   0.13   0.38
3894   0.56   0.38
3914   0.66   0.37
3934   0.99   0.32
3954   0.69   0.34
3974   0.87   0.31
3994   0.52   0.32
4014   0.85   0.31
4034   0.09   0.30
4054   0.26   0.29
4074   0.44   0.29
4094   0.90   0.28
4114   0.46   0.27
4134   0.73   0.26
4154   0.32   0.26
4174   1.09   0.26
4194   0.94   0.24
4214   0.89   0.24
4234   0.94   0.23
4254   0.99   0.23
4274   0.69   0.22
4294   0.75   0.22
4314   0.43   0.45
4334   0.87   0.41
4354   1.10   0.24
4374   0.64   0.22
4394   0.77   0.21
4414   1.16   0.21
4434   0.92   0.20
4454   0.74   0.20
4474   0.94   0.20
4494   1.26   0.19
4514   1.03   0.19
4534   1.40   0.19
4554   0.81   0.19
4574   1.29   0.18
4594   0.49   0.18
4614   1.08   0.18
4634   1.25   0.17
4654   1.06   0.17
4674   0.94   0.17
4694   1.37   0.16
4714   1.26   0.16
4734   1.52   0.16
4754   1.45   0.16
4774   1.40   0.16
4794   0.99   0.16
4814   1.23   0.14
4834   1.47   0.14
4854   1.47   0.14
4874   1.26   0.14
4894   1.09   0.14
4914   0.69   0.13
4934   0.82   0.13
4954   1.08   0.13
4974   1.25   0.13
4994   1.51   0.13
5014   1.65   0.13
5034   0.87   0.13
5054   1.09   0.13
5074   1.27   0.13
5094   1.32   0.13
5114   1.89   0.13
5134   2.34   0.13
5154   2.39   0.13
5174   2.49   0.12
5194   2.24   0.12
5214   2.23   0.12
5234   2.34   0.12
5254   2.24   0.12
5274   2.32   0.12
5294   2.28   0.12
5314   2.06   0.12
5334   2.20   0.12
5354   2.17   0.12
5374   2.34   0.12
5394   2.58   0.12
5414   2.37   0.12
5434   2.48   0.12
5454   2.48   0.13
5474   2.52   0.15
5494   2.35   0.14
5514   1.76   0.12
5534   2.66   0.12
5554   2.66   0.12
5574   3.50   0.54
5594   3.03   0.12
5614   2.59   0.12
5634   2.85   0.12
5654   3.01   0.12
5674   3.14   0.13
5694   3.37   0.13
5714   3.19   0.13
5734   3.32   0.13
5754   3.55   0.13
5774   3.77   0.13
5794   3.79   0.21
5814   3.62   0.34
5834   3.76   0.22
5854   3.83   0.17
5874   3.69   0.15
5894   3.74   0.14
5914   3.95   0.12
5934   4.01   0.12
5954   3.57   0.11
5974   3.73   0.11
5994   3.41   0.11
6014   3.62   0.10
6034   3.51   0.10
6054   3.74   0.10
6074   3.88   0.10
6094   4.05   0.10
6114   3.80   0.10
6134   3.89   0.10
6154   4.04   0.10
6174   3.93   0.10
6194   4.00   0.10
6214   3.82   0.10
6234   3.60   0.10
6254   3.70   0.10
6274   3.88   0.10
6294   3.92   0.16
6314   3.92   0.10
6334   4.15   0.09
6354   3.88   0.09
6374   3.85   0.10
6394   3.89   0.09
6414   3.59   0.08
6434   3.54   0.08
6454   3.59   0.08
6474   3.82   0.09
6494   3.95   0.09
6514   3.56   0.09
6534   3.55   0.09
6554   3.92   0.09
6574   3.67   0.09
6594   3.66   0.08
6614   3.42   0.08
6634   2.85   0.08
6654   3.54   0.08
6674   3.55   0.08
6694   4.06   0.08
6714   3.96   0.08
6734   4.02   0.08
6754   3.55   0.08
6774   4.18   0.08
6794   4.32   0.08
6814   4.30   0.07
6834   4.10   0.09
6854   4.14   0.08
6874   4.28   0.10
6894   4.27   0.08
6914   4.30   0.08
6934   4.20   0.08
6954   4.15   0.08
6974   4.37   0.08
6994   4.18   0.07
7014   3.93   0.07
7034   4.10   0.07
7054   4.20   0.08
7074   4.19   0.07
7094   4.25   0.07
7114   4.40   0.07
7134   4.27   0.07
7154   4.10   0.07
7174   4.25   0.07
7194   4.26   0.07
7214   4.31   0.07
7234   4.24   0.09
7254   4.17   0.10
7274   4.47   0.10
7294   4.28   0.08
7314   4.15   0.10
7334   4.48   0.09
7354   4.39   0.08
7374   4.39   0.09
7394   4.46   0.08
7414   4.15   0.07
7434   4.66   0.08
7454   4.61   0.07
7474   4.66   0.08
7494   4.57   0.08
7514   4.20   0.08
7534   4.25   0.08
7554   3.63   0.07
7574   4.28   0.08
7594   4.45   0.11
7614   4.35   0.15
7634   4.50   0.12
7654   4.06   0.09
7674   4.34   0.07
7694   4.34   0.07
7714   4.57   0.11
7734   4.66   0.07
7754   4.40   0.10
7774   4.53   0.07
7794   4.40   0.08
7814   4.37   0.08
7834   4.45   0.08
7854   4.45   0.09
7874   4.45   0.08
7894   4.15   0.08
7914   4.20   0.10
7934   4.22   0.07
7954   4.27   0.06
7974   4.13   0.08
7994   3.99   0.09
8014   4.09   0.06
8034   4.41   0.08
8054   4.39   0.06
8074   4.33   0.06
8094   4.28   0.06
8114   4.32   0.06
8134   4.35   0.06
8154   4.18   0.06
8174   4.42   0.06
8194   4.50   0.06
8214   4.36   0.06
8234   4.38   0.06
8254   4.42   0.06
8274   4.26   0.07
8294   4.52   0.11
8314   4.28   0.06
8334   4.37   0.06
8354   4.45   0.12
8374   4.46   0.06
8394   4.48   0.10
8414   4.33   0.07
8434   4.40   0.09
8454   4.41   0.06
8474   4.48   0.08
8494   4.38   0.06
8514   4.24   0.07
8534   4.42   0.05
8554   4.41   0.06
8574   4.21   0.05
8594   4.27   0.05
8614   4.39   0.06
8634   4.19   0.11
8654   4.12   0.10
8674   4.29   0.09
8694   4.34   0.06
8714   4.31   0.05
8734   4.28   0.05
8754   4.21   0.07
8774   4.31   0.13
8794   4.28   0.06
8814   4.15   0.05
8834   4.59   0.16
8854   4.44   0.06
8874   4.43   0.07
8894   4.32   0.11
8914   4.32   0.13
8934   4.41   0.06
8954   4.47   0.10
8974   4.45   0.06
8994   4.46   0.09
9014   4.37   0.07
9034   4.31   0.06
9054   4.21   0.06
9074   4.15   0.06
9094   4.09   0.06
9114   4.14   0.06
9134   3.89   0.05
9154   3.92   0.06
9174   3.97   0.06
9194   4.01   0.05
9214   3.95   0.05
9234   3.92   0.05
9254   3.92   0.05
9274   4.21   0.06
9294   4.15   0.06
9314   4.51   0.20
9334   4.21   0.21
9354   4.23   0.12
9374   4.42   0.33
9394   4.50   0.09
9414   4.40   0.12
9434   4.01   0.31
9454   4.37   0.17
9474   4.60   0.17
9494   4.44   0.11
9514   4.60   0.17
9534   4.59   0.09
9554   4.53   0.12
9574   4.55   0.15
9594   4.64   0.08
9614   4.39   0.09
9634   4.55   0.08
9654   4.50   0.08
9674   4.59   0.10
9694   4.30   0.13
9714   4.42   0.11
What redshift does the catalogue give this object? 0.28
